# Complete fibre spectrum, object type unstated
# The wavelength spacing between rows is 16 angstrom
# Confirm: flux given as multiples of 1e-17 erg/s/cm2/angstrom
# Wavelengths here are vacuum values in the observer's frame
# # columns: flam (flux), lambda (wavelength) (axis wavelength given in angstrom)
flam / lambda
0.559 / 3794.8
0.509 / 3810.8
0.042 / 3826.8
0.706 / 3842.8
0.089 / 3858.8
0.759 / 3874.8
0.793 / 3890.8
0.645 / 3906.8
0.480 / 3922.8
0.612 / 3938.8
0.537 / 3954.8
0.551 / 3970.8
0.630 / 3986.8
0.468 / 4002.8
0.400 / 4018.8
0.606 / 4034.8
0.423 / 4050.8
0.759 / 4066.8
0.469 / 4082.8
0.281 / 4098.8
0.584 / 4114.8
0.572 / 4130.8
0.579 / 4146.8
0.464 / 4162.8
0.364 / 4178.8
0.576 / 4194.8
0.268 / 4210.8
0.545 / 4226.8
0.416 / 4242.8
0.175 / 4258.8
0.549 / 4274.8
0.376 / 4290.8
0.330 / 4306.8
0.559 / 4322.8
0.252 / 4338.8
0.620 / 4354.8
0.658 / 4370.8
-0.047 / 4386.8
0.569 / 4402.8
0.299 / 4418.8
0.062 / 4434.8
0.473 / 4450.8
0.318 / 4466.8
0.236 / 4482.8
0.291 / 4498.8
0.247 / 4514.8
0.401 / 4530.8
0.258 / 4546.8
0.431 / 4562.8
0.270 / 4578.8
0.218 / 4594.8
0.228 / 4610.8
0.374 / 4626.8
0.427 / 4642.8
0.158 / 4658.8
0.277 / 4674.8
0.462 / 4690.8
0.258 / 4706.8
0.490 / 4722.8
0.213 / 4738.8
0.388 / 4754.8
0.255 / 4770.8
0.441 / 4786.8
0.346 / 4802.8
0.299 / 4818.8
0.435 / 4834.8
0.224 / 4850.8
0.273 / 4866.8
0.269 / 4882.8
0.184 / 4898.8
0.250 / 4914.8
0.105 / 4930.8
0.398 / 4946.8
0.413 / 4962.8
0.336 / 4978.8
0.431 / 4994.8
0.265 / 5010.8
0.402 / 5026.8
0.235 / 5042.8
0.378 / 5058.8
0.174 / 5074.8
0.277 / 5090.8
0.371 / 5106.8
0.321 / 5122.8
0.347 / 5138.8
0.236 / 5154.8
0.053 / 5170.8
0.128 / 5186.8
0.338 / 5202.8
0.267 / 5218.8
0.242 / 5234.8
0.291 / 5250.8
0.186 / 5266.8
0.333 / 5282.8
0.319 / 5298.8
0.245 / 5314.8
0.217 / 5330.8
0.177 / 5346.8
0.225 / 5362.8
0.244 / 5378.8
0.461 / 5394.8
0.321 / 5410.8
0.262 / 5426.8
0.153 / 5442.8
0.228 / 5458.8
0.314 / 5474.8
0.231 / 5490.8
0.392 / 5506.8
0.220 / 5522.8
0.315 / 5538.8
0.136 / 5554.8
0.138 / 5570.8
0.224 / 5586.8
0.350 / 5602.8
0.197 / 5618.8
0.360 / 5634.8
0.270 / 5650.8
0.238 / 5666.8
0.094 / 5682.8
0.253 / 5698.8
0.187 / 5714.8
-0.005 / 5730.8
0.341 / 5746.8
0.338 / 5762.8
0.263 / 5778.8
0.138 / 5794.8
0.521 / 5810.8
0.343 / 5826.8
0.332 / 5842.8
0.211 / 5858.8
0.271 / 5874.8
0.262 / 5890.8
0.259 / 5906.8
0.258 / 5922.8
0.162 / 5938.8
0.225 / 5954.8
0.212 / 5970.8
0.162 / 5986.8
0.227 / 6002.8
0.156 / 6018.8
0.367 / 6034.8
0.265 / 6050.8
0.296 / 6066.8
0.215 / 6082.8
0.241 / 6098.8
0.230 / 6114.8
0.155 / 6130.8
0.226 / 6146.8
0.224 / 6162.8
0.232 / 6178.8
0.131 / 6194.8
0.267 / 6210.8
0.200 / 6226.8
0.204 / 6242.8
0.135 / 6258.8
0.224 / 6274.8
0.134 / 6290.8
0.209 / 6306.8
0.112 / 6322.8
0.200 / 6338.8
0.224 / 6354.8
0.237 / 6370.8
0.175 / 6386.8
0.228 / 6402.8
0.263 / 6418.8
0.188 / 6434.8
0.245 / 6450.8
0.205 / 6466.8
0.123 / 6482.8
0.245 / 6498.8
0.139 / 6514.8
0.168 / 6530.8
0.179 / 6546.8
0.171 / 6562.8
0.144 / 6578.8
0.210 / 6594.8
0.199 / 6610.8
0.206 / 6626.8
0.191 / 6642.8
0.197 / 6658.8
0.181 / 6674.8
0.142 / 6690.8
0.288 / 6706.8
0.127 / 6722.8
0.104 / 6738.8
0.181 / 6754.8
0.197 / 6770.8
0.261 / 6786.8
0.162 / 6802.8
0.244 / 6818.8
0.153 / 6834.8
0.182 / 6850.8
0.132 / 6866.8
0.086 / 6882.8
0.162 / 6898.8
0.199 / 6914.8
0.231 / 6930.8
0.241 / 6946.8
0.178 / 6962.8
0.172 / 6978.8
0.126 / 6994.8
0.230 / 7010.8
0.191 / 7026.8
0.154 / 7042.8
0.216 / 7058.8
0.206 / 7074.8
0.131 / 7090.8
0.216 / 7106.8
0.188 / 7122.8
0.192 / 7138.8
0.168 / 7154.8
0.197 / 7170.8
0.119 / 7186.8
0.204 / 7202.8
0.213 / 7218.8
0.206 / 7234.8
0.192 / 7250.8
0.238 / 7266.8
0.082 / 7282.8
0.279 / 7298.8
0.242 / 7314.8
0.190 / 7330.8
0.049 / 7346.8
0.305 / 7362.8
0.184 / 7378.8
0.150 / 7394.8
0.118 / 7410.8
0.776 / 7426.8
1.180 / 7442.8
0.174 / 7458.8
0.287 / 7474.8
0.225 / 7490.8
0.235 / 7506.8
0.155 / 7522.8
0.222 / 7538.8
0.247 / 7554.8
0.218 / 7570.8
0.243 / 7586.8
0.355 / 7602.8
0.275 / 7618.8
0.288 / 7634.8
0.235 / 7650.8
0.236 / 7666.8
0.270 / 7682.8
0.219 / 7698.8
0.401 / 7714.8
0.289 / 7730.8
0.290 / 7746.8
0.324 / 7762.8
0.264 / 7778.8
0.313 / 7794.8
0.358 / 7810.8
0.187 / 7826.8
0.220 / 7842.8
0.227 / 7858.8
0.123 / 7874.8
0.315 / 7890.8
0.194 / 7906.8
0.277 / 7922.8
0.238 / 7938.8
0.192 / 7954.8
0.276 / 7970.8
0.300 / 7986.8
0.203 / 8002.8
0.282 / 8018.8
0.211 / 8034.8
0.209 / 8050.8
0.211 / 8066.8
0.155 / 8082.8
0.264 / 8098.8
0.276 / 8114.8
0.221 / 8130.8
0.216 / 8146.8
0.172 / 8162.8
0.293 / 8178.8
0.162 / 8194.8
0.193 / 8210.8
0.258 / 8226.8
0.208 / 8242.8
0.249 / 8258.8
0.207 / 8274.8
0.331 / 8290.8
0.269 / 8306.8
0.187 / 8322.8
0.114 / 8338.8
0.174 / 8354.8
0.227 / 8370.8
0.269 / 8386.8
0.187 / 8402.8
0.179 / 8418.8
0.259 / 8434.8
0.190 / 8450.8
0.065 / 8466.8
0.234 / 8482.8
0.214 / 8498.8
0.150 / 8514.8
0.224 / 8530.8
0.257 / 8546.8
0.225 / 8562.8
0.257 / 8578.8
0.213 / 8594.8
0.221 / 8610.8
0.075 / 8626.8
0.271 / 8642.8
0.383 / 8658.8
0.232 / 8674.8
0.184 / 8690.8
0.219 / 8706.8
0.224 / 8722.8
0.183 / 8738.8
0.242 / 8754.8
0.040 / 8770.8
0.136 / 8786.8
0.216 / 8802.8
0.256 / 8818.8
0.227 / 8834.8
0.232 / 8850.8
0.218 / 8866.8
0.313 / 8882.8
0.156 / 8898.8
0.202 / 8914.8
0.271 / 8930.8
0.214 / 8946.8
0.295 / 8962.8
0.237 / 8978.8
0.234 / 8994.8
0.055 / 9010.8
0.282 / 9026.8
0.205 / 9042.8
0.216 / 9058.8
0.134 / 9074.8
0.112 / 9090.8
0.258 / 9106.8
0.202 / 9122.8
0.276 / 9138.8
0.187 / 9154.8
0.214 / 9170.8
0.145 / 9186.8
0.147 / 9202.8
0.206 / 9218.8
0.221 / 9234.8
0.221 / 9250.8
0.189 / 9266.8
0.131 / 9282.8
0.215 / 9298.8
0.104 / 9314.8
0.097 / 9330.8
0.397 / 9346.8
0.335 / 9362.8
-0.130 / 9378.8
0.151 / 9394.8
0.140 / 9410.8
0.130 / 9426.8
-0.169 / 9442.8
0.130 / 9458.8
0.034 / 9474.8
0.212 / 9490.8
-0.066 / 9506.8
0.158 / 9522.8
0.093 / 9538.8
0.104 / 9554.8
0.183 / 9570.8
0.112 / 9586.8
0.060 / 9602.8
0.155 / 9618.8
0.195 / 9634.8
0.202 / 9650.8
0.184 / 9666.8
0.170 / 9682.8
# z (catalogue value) 0.994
